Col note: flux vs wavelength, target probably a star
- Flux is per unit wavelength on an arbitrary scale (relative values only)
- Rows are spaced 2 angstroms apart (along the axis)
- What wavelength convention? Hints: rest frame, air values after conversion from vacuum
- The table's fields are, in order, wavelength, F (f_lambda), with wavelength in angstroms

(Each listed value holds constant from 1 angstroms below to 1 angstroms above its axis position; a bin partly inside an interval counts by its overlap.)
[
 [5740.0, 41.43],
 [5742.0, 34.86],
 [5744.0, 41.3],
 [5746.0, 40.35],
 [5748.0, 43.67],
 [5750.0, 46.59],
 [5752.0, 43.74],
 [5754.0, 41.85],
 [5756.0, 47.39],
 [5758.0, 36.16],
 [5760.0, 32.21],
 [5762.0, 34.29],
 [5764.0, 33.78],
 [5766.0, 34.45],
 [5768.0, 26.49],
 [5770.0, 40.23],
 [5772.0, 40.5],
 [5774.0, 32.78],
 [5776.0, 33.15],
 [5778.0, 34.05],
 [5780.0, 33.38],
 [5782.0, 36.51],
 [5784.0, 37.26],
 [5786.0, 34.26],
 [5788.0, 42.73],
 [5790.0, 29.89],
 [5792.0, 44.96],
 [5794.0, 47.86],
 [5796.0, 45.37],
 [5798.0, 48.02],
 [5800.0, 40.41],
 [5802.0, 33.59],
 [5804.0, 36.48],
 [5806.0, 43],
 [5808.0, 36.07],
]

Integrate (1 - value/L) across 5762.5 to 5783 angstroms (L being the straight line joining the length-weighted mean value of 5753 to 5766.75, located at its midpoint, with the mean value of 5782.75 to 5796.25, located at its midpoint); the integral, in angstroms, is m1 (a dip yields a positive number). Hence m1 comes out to 2.1 angstroms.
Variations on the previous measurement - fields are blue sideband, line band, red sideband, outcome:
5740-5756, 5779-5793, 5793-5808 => 1.6 angstroms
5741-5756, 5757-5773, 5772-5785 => 1.4 angstroms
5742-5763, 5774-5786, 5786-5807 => 1.8 angstroms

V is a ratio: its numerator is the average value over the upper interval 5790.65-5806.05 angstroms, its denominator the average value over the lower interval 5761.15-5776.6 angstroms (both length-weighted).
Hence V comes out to 1.2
